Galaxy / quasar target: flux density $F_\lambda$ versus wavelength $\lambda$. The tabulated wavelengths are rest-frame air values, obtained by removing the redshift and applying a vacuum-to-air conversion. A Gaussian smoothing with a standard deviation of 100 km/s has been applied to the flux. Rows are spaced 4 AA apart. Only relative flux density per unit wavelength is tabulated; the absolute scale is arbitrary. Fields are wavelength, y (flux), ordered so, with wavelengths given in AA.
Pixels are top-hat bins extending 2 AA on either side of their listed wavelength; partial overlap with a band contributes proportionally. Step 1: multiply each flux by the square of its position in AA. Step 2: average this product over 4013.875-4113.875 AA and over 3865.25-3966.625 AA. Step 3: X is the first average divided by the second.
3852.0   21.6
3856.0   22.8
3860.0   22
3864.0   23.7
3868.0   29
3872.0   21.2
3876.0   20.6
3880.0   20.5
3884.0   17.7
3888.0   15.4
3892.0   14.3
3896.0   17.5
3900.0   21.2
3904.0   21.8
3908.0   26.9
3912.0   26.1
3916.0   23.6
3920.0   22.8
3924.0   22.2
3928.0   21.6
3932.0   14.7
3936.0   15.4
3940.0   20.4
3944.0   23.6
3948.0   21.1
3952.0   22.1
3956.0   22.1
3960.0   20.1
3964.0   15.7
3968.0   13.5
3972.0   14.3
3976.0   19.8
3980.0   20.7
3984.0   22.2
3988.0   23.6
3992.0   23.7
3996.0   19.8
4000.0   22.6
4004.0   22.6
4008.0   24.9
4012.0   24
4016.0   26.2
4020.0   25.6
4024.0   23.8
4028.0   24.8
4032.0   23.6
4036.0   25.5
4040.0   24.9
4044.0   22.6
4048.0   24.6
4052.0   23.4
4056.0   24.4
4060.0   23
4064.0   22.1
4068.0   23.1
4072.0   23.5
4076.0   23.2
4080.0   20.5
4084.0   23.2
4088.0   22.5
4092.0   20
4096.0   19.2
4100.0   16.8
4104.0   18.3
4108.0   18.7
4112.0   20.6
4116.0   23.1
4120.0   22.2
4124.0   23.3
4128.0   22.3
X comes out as 1.17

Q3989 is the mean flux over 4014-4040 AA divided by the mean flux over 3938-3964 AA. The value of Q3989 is 1.2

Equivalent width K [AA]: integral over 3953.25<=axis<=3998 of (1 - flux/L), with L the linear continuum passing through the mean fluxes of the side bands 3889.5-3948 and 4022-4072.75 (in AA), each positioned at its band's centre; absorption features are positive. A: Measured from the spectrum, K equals 5.1 AA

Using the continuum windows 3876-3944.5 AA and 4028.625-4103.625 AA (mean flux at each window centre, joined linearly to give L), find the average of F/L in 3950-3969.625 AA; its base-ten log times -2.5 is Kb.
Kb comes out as 0.12 mag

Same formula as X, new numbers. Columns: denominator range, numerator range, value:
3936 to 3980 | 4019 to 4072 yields 1.30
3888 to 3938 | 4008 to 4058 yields 1.27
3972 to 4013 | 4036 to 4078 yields 1.11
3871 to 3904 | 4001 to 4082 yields 1.38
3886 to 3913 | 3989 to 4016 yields 1.21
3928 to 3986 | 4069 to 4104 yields 1.17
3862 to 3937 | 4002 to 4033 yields 1.24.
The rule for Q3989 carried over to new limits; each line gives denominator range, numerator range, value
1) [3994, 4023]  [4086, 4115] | 0.83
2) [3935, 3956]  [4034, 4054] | 1.16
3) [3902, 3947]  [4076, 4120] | 0.94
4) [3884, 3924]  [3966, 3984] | 0.84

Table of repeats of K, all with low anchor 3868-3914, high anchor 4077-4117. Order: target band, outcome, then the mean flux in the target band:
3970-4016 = -3.1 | 21.9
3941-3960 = -1.2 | 21.9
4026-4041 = -3.1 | 24.7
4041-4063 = -3.5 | 23.6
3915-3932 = -0.8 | 21.6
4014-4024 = -2.5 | 25.5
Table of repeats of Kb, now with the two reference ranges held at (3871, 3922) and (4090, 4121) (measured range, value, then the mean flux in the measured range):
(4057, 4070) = -0.15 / 22.9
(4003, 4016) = -0.20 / 24.3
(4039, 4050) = -0.19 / 24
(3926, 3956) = 0.03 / 20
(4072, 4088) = -0.13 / 22.5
